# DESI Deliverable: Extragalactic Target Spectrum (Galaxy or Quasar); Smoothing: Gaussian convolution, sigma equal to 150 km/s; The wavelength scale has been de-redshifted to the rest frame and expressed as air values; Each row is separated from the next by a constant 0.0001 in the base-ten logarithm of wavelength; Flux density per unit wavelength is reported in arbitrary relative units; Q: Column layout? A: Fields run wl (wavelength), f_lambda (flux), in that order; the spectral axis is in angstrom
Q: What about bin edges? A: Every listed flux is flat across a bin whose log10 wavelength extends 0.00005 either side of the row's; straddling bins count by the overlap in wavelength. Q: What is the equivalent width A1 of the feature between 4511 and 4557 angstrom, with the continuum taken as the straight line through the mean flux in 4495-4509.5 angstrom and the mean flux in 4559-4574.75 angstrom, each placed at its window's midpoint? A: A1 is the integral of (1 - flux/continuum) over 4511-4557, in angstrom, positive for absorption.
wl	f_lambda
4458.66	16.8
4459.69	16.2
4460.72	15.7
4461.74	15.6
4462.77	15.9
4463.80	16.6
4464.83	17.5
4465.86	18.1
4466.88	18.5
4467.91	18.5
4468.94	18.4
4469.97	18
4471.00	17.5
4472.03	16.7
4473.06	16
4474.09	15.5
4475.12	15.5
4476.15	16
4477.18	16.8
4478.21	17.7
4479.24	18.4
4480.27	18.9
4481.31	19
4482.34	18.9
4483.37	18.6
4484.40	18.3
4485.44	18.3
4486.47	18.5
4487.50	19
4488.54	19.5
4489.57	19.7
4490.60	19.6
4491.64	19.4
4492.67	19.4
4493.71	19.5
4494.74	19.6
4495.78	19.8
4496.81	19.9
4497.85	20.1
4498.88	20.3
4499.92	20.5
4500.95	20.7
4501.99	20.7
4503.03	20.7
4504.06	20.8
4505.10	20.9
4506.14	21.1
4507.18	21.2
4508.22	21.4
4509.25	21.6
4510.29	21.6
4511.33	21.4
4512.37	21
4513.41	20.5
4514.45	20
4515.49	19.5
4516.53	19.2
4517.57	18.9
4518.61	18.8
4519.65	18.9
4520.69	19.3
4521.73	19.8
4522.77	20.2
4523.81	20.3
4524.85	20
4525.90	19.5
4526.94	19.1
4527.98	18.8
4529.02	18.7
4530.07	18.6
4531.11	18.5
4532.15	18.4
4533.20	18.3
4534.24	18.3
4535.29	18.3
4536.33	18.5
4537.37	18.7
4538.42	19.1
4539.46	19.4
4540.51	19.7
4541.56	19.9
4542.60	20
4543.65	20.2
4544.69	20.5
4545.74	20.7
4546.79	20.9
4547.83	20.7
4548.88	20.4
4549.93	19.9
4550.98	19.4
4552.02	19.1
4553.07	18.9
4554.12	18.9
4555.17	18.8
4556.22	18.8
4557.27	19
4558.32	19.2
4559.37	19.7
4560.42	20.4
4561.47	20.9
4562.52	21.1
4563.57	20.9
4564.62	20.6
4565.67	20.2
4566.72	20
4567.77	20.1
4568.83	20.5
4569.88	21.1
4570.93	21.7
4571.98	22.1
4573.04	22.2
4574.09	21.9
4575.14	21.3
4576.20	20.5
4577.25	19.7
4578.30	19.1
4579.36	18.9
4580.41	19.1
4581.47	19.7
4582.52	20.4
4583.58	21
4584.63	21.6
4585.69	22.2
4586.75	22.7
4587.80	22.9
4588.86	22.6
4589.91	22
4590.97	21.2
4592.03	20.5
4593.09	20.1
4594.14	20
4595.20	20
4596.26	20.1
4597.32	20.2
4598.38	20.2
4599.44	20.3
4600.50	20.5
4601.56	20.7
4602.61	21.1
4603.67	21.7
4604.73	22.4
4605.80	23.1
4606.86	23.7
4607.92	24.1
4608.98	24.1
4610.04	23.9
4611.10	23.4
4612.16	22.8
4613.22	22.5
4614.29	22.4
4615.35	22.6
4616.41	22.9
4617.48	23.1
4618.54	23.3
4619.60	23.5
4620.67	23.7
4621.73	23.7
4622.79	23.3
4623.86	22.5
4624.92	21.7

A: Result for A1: 2.93 angstrom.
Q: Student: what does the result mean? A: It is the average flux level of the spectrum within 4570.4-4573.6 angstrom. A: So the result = 22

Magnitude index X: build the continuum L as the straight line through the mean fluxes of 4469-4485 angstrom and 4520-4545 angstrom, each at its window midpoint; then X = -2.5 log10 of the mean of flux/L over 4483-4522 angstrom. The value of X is -0.09 mag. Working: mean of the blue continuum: 17.5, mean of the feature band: 20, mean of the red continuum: 19.2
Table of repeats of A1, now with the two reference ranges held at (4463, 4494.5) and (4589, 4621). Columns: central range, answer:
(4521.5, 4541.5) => 0.6 angstrom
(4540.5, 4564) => 0.5 angstrom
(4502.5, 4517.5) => -1.3 angstrom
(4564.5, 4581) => 0.3 angstrom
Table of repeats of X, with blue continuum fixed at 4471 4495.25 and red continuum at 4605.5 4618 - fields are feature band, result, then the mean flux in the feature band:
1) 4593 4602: 0.123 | 20.2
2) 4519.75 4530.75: 0.024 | 19.4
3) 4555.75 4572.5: 0.050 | 20.4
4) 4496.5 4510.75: -0.100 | 20.8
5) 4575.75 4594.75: 0.070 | 20.8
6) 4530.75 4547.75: 0.055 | 19.4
